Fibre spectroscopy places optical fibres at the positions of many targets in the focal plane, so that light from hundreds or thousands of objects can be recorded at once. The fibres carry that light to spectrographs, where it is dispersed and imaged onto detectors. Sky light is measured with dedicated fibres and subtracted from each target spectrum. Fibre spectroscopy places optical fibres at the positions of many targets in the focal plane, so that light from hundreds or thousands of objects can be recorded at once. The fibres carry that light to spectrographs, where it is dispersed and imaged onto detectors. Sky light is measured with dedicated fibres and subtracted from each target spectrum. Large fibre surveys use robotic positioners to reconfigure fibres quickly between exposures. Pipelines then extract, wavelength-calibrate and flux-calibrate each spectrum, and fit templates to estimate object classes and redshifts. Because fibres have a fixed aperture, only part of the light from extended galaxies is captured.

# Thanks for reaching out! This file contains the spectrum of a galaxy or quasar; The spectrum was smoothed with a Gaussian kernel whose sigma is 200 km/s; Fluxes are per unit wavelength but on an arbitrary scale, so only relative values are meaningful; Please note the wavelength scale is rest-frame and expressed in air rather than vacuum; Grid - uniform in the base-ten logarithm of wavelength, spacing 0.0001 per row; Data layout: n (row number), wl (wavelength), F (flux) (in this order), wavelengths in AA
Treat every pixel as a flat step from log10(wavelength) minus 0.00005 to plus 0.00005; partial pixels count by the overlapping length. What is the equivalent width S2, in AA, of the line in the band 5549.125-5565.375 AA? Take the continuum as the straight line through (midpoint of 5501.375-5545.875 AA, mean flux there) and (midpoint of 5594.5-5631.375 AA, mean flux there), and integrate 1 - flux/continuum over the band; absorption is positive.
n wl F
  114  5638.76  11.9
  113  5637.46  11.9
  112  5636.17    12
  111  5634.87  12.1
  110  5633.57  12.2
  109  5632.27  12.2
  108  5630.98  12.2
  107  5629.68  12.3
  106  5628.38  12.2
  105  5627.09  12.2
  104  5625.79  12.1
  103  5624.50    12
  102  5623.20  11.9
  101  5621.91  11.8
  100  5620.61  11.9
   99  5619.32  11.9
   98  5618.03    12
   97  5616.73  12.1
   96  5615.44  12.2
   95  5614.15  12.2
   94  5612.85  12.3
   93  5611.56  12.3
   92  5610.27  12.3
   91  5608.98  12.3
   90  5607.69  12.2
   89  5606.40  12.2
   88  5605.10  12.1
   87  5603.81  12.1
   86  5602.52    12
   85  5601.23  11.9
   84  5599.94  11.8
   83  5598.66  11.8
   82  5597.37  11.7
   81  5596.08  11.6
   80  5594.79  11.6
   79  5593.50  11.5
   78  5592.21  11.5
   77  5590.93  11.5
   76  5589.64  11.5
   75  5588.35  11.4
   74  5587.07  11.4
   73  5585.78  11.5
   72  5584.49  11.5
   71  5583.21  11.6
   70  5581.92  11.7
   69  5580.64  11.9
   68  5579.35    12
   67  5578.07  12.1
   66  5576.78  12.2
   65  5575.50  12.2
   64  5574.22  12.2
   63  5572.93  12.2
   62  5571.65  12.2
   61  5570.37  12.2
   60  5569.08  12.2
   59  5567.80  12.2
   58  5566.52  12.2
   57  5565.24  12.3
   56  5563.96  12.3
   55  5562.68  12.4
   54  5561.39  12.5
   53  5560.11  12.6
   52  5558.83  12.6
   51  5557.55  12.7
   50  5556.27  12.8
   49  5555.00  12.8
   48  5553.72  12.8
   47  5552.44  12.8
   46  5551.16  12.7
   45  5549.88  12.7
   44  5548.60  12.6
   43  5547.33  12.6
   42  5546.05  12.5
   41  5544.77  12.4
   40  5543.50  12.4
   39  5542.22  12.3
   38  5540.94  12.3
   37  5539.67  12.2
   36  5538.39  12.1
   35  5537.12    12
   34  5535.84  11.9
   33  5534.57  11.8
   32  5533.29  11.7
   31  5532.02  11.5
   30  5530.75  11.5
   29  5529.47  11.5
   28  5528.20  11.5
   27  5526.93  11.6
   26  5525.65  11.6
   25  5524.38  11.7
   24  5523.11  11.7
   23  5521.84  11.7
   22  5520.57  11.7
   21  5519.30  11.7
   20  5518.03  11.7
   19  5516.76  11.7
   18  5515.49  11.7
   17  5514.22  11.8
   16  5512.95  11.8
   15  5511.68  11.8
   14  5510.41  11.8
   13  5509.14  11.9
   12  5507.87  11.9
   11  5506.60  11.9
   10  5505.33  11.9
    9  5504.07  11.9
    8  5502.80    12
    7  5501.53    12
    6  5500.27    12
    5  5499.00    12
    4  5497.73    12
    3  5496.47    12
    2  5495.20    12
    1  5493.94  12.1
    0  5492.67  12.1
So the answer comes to -1.0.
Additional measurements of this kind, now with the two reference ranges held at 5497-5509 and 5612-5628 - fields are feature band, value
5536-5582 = -1.4 AA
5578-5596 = 0.6 AA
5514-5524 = 0.2 AA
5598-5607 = 0.0 AA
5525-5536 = 0.3 AA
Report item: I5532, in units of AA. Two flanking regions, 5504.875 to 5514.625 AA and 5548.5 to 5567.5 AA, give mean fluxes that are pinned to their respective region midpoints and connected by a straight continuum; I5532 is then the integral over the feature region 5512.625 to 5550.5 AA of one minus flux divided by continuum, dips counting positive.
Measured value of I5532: 0.8 AA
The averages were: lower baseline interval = 11.8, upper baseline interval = 12.6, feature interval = 11.9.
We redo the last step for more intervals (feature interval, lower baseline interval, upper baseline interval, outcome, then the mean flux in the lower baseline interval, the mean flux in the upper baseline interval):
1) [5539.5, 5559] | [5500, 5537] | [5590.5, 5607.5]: -1.3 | 11.8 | 11.8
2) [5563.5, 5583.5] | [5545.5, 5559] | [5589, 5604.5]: 0.2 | 12.7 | 11.7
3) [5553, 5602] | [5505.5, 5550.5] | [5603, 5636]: 0.0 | 11.9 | 12.1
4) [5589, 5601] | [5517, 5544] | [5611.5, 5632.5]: 0.4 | 11.8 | 12.1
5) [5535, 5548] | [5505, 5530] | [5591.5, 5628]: -0.5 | 11.7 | 12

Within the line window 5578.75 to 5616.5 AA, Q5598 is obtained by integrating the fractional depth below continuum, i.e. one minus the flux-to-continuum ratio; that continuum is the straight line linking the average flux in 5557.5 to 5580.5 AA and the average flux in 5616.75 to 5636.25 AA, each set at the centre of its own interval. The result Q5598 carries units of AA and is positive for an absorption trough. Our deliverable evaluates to 1.0 AA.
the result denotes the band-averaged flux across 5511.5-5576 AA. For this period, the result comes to 12.1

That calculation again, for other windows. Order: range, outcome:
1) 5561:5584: 12.1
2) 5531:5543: 12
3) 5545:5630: 12.1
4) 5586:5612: 11.8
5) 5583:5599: 11.5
